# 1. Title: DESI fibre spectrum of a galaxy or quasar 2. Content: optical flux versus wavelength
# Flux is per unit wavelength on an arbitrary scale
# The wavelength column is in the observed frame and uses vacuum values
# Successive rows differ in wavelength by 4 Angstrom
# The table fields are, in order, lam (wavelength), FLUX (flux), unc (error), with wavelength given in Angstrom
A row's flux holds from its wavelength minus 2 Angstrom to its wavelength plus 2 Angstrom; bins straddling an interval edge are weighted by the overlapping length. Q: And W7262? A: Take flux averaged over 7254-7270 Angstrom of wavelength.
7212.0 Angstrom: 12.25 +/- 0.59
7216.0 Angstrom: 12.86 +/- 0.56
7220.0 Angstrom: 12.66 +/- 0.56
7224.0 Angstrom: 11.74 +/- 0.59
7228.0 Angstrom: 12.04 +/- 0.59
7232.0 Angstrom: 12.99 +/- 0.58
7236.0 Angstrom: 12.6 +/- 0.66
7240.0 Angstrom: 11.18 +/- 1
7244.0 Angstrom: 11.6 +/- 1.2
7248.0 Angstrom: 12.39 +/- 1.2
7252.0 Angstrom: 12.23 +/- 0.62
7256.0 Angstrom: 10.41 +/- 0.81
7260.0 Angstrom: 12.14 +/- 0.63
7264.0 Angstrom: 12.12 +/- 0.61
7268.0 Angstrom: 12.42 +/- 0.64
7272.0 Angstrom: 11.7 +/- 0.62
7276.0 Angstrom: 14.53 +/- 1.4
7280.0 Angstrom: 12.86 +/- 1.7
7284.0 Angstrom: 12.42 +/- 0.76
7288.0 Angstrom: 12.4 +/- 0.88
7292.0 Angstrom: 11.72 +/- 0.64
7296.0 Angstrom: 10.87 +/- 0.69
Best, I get 11.8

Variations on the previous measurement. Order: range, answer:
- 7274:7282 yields 13.7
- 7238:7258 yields 11.6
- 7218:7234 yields 12.4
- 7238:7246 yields 11.4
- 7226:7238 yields 12.5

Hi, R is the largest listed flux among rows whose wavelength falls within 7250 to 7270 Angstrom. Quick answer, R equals 12.42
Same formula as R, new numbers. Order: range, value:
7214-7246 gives 12.99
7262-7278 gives 14.53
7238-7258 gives 12.39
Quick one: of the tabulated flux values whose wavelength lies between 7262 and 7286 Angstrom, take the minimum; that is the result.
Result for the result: 11.7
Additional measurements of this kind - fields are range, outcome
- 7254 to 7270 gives 10.41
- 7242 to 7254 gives 11.6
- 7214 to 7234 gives 11.74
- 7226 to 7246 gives 11.18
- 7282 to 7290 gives 12.4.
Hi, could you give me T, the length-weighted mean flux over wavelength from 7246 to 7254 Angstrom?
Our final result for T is 12.3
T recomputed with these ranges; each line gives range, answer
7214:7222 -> 12.8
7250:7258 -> 11.3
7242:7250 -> 12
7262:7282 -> 12.7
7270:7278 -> 13.1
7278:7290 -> 12.6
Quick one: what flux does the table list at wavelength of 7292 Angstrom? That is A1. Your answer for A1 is 11.72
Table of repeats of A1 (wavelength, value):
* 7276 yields 14.53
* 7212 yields 12.25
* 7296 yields 10.87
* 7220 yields 12.66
